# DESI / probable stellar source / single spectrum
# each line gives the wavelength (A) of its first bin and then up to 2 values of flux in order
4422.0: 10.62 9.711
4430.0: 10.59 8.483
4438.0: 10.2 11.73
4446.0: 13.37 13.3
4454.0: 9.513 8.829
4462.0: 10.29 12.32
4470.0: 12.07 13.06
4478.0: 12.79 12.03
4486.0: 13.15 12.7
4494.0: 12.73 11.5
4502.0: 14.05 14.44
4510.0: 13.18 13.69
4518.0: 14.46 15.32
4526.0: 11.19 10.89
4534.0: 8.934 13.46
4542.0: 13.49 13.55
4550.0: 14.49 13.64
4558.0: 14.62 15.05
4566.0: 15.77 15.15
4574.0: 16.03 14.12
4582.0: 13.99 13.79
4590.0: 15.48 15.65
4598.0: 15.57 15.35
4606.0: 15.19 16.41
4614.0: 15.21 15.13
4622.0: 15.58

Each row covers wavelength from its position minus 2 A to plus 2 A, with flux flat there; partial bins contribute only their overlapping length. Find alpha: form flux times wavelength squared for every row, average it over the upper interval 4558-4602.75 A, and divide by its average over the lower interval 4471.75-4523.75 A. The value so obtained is 1.17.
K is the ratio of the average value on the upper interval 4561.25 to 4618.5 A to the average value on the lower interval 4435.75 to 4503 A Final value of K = 1.27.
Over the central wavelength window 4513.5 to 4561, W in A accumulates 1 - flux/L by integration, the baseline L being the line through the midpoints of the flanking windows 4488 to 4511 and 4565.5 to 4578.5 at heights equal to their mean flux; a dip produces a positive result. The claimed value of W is 3.7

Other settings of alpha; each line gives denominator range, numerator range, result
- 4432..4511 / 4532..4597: 1.24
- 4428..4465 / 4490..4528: 1.28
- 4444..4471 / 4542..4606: 1.37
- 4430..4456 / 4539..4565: 1.35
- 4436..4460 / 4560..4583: 1.43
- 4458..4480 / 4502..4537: 1.11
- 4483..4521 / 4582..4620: 1.19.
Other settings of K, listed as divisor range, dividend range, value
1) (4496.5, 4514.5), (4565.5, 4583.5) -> 1.12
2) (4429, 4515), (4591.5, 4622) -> 1.29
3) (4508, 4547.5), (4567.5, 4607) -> 1.17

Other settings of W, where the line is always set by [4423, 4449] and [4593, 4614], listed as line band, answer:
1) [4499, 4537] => 0.63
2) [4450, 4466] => 1.47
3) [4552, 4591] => -0.21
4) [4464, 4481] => -1.00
